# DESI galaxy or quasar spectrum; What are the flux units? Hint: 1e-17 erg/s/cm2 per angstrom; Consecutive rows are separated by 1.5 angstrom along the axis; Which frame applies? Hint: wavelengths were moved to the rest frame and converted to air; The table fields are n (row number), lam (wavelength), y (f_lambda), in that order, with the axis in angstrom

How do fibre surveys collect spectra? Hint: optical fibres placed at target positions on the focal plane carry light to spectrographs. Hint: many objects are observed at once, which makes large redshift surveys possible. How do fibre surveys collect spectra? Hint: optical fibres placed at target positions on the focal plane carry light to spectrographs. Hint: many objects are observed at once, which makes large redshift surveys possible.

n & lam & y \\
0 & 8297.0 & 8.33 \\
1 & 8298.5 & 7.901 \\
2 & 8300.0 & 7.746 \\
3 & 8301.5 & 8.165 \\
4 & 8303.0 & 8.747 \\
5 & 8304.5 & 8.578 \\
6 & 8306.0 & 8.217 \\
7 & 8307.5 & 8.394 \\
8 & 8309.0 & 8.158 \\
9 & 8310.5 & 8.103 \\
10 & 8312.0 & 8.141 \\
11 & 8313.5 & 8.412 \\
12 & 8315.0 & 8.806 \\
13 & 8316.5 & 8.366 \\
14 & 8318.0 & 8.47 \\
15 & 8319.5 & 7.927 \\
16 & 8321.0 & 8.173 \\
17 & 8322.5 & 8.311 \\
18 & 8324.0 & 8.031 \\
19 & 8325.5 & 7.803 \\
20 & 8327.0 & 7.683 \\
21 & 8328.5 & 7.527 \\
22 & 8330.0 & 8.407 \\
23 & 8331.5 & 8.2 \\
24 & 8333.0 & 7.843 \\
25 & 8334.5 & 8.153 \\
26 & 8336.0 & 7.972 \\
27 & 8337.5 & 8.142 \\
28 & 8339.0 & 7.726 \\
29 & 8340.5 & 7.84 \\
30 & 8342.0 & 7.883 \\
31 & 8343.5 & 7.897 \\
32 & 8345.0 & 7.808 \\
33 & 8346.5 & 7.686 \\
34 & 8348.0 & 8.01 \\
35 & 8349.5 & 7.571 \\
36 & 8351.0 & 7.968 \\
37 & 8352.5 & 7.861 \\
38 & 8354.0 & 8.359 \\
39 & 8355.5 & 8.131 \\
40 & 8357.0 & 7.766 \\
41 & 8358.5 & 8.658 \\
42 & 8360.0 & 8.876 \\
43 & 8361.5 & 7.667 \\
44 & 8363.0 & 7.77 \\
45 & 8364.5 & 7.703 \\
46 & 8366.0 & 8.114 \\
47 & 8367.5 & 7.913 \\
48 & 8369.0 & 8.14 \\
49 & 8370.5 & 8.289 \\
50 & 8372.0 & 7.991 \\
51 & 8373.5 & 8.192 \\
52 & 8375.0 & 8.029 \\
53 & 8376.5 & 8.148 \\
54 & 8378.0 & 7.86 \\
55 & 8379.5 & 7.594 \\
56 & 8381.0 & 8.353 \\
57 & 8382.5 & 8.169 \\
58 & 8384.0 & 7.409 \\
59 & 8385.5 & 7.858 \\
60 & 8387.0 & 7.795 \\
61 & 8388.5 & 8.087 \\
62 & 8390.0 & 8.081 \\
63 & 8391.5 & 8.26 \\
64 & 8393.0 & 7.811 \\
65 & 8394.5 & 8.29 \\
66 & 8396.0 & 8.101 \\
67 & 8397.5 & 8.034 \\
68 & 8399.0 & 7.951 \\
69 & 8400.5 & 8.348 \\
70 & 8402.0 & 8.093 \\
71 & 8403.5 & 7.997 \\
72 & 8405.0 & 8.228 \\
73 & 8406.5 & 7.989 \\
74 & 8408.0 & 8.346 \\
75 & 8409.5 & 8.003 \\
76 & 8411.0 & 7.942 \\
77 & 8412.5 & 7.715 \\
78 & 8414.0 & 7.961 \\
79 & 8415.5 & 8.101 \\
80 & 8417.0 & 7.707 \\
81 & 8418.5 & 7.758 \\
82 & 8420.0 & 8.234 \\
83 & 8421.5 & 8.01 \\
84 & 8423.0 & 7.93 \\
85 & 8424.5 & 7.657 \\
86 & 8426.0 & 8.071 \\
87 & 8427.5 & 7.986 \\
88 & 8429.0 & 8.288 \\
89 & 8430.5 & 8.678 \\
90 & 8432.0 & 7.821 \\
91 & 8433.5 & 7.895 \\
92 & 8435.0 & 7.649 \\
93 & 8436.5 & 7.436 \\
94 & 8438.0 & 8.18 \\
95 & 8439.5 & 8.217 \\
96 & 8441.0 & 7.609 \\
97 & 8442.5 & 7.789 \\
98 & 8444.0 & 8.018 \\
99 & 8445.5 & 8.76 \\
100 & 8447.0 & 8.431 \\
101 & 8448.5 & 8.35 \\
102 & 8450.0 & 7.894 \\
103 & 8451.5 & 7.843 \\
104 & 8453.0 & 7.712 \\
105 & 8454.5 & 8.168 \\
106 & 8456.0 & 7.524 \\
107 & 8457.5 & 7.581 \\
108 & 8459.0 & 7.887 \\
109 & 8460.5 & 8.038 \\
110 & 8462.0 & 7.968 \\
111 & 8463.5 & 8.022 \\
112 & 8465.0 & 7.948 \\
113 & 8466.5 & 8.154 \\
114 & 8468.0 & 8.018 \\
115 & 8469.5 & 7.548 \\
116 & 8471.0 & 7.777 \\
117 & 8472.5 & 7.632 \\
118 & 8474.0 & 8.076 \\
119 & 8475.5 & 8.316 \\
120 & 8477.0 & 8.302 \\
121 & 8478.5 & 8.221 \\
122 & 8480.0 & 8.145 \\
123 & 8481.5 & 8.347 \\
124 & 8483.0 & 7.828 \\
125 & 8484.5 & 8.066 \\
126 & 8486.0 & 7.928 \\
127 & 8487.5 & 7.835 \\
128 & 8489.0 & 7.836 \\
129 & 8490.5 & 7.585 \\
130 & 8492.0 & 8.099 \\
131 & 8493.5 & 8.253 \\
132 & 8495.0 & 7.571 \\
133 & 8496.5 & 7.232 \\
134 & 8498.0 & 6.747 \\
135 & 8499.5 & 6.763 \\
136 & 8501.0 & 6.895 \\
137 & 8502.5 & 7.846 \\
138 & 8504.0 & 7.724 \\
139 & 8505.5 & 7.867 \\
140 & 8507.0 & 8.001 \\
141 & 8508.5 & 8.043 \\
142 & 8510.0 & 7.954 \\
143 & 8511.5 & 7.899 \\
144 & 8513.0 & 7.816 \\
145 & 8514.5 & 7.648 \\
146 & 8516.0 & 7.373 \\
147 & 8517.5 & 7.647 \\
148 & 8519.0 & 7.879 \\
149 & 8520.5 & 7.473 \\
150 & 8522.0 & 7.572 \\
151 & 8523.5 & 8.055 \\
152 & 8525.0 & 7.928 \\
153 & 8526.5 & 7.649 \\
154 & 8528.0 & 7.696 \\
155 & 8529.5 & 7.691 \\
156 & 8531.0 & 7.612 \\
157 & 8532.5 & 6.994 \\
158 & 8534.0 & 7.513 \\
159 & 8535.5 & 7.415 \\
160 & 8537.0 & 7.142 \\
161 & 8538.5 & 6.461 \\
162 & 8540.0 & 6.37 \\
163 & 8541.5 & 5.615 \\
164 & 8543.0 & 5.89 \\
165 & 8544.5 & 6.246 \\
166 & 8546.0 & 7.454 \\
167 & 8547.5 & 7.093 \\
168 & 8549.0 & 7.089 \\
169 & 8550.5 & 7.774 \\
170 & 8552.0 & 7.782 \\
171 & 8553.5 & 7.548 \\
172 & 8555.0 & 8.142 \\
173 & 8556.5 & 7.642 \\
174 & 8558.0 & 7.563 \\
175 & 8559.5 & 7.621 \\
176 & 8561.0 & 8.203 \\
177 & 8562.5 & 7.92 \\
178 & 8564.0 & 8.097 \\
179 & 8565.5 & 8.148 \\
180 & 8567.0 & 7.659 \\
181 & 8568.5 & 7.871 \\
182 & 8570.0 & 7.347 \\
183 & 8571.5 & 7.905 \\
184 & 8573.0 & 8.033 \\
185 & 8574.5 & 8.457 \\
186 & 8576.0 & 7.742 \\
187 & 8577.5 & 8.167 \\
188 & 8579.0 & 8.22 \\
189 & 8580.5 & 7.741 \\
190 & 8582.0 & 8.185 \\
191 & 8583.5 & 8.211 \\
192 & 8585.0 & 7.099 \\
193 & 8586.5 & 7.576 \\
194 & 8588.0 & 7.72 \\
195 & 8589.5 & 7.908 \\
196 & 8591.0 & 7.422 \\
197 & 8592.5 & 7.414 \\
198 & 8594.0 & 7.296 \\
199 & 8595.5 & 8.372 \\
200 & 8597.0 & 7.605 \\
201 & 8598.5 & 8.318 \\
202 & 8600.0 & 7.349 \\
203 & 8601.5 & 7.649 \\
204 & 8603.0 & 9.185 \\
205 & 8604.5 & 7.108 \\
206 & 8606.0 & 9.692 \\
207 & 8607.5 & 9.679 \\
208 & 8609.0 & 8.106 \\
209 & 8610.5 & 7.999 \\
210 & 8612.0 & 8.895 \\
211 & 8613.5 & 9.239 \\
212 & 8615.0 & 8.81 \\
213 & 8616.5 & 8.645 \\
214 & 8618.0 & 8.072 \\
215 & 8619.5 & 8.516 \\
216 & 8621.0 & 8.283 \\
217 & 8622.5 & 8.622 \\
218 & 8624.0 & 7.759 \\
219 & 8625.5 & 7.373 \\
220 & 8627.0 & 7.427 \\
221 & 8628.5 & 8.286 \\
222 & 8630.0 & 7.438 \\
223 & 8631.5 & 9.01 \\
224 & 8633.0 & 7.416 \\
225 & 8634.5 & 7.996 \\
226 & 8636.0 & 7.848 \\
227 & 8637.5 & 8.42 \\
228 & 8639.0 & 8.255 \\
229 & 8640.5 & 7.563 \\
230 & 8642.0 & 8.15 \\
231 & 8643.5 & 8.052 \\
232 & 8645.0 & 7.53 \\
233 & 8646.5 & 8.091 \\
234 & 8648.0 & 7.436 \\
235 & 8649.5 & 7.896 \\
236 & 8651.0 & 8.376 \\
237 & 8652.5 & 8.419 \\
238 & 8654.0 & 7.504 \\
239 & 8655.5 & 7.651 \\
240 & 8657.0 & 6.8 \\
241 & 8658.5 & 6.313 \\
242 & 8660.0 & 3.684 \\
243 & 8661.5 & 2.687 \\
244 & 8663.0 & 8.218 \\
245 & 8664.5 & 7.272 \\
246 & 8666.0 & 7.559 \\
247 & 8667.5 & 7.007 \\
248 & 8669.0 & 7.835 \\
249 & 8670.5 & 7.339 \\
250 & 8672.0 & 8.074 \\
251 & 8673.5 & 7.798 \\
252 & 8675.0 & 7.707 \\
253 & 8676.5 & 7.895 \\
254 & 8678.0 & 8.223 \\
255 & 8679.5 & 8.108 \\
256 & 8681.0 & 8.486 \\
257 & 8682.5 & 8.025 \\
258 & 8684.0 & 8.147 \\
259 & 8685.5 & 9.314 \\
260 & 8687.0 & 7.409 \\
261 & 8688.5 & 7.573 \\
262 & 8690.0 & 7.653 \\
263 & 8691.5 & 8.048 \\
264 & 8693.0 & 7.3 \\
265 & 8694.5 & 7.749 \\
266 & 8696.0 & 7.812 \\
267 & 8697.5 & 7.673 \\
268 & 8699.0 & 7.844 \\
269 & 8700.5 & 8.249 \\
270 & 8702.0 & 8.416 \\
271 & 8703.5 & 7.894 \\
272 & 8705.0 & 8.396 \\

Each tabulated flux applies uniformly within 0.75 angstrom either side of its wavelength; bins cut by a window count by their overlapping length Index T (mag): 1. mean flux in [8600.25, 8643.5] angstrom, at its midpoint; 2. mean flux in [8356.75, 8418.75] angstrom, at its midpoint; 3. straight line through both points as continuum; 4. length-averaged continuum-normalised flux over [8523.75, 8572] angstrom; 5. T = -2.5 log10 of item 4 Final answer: 0.11 mag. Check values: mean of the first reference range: 8.03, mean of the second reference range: 8.25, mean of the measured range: 7.41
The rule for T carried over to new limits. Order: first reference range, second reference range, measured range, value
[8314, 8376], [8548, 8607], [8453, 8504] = 0.02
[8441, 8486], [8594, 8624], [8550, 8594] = 0.06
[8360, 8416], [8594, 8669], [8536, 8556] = 0.13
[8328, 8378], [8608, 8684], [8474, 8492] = -0.02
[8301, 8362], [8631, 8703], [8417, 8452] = -0.01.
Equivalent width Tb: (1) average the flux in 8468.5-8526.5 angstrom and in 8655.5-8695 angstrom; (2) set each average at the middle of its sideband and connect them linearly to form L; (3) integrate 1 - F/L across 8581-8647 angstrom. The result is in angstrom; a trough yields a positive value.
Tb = -4.8 angstrom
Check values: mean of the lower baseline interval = 7.78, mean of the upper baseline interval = 7.4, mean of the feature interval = 8.08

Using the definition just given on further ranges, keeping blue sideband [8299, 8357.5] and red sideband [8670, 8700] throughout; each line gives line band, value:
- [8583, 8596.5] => 0.5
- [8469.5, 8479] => 0.0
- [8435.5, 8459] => 0.2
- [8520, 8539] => 1.2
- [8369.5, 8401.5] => 0.1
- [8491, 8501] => 0.7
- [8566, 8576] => 0.1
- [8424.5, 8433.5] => -0.1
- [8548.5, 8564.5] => 0.4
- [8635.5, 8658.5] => 0.3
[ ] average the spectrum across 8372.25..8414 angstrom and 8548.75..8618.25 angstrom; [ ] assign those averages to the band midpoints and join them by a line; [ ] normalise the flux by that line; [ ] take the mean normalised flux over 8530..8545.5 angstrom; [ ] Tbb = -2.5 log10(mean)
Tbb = 0.19 mag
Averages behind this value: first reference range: 8.02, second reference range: 8.01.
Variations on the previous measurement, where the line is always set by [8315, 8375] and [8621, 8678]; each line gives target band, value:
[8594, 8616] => -0.10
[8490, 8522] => 0.02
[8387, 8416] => -0.02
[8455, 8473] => 0.00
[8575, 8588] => -0.03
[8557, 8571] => -0.02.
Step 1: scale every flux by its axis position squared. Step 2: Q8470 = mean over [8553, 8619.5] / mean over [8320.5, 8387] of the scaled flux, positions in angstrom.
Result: 1.06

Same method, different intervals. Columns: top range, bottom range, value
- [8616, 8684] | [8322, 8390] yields 1.03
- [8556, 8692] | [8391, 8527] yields 1.03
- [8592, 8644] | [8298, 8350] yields 1.08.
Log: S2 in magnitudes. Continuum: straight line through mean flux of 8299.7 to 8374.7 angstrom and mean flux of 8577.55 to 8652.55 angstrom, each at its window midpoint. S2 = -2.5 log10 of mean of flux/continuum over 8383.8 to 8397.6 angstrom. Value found 0.01 mag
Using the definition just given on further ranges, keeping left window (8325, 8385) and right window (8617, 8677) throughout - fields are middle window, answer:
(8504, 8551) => 0.052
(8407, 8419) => -0.006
